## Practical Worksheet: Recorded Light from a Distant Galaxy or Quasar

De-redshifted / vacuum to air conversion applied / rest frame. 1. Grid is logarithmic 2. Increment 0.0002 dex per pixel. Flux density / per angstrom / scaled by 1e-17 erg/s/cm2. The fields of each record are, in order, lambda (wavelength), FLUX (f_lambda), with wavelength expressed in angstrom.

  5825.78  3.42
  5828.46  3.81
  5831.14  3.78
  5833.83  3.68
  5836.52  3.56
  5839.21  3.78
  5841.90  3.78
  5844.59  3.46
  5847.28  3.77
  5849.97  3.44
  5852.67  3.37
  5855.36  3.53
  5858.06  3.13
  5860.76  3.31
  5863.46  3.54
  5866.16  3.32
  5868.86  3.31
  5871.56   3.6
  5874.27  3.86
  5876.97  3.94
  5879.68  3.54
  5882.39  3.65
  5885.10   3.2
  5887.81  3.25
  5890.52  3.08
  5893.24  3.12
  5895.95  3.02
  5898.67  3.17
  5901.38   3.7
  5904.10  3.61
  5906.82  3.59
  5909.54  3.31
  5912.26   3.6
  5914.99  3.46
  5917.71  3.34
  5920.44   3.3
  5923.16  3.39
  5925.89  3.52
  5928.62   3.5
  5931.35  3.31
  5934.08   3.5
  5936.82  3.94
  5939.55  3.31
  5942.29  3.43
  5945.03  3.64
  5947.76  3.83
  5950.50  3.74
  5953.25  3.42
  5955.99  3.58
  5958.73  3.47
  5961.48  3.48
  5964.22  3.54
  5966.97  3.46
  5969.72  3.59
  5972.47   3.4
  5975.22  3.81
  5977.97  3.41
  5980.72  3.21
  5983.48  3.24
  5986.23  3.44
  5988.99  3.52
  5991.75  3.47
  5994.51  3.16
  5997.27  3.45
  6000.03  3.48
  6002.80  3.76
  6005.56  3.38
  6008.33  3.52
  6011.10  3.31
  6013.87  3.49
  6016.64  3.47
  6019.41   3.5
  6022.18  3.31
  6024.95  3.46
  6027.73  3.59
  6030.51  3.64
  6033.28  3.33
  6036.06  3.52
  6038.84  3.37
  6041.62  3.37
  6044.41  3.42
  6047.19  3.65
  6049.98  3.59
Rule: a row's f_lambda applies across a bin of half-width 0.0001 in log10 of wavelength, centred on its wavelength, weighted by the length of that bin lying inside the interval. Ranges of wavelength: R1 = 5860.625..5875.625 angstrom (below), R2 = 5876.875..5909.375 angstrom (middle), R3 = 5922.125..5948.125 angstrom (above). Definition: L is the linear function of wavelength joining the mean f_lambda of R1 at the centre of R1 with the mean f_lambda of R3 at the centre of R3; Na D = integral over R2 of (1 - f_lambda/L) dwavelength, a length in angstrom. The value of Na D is 1.2 angstrom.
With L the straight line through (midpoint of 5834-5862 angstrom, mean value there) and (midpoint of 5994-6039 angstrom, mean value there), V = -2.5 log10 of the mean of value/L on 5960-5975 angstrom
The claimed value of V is -0.012 mag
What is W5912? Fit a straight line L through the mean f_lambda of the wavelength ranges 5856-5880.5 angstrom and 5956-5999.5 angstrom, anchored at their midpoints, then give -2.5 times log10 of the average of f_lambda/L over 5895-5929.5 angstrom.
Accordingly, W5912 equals 0.02 mag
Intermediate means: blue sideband 3.51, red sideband 3.45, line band 3.43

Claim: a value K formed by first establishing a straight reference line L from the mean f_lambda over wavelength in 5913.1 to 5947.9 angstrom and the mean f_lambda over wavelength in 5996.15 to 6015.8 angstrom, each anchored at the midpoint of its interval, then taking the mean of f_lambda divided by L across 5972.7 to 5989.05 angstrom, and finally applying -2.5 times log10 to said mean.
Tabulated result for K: 0.02 mag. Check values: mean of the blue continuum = 3.49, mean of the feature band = 3.43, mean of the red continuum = 3.48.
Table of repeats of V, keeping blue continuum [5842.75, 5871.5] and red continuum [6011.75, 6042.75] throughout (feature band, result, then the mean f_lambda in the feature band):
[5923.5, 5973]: -0.03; 3.54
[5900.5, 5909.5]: -0.04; 3.58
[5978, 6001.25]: 0.02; 3.37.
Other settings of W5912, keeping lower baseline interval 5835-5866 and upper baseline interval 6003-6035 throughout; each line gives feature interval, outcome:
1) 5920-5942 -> 0.00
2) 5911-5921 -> 0.02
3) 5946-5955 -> -0.05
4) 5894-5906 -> 0.04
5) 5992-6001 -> 0.03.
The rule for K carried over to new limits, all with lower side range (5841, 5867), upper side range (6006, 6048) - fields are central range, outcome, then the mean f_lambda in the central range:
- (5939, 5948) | -0.02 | 3.54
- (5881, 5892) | 0.05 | 3.29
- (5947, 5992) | -0.01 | 3.5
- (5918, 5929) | 0.02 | 3.41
